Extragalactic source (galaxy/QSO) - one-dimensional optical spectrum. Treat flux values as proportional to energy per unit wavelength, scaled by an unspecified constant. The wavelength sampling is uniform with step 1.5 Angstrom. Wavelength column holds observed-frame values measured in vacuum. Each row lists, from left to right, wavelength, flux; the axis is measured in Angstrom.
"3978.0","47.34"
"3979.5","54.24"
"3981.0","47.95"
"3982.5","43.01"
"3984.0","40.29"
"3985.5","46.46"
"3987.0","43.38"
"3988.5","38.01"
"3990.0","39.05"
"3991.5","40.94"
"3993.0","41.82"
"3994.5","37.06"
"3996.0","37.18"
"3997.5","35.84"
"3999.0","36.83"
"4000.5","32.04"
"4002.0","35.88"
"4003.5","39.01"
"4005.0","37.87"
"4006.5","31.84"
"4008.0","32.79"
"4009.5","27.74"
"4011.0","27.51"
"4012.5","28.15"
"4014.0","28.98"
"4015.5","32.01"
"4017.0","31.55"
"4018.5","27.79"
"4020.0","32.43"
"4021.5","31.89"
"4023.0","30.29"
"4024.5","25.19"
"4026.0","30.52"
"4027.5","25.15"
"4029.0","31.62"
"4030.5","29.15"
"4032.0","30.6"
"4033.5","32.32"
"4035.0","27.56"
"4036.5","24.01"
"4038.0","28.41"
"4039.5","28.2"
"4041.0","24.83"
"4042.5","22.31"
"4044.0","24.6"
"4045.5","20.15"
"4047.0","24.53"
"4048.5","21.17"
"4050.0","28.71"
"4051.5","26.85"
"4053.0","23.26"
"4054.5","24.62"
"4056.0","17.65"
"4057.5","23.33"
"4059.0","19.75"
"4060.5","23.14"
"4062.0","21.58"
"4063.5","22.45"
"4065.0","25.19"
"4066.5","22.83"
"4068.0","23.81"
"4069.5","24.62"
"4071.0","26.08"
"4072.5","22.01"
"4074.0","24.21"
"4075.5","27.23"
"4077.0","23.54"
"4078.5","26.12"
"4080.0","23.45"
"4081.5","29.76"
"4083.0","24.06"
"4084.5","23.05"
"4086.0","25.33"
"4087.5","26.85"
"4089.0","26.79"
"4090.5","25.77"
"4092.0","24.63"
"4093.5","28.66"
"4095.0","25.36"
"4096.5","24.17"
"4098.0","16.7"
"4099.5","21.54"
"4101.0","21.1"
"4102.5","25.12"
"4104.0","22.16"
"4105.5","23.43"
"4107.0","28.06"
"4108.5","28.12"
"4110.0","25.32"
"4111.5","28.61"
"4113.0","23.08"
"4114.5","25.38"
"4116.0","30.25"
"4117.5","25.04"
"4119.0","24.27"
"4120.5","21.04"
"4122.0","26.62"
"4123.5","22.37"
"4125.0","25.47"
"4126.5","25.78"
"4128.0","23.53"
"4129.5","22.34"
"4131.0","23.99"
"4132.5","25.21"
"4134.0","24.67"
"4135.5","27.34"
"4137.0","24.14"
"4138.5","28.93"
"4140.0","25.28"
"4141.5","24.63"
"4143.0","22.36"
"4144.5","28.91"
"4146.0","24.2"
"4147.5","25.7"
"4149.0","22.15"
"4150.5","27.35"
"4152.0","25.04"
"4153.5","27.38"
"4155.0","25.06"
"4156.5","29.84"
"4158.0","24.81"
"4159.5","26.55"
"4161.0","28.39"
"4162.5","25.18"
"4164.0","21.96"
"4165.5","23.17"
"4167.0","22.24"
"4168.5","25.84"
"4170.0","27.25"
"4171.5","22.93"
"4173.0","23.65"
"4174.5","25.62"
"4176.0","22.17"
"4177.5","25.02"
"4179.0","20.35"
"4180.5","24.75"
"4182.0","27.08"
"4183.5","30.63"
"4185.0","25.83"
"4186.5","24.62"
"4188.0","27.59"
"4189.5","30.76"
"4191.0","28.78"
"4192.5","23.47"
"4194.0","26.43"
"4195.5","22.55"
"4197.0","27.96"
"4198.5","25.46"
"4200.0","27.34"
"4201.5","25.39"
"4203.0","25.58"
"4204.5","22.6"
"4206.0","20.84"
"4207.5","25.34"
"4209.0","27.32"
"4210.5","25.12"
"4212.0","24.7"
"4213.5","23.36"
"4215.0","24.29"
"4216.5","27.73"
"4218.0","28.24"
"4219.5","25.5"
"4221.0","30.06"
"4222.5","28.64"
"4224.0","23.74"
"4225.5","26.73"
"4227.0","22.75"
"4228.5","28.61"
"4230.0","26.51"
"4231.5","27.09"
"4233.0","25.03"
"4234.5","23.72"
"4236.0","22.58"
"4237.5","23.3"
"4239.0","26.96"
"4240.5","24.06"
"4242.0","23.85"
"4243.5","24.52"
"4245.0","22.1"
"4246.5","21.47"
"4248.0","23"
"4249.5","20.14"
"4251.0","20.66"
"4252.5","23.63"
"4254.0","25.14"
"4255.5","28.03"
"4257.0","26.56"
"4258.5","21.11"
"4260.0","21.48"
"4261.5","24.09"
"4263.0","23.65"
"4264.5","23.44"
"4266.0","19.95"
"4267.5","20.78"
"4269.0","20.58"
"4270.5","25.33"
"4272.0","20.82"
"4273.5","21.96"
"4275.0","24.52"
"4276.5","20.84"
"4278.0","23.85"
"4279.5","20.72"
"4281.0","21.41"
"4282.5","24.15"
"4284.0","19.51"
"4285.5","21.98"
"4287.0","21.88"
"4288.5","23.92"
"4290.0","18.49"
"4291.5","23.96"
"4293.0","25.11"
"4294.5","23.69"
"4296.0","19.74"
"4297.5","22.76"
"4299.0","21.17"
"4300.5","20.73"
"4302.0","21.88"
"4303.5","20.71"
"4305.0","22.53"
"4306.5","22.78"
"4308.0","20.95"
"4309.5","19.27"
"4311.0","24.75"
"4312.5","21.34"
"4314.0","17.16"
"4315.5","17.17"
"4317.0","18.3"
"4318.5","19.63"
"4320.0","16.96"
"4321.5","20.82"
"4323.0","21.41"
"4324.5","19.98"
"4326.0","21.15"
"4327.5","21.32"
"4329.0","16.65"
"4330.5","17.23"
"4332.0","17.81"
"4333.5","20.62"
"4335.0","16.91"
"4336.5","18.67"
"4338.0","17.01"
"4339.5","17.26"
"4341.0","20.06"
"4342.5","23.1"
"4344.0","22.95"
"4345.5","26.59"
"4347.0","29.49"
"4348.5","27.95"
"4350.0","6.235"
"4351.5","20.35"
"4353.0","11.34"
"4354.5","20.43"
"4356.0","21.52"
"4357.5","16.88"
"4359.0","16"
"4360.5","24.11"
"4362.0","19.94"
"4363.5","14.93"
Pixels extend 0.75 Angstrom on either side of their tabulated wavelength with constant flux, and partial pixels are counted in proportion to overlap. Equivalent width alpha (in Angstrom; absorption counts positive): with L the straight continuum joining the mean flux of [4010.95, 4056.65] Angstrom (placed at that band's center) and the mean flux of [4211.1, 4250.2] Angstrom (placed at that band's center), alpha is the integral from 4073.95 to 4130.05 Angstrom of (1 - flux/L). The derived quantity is 3.3 Angstrom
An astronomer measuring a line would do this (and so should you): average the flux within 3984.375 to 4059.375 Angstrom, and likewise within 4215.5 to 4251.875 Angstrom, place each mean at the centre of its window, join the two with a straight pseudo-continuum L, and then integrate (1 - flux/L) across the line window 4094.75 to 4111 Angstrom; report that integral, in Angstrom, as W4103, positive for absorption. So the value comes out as 2.6 Angstrom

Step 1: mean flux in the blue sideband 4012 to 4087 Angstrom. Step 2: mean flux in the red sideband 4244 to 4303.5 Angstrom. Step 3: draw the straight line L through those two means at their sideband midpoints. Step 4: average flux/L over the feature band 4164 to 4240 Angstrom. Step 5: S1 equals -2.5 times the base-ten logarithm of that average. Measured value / -0.08 mag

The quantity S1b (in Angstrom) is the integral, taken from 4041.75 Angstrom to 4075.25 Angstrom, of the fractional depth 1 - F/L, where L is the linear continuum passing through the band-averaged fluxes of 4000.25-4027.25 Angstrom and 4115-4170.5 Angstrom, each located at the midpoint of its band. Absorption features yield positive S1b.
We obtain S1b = 6.6 Angstrom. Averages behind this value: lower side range 31.2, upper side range 25.2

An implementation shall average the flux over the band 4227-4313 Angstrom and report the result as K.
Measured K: 22.9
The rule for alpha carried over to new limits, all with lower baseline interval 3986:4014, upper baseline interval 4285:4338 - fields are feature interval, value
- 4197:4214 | 0.4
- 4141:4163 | 1.9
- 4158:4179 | 2.3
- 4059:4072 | 3.6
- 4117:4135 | 3.2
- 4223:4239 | -0.5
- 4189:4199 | -0.1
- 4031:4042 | 1.9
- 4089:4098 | 1.7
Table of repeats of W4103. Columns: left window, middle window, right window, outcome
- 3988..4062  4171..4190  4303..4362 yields -0.6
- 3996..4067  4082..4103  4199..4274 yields 2.0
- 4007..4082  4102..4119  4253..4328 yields -0.5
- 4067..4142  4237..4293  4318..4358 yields -3.9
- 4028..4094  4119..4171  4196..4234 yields 0.7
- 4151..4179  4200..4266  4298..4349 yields -4.2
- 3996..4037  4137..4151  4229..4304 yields 0.8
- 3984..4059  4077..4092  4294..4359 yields 1.5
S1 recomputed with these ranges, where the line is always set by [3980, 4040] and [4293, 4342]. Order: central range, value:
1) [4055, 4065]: 0.41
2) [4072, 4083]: 0.22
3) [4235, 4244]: -0.03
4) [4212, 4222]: -0.08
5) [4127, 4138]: 0.15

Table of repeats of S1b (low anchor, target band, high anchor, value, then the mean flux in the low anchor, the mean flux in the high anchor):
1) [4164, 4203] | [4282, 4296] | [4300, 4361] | -0.57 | 25.4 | 19.9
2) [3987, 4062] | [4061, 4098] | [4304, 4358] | 4.24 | 29.7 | 19.9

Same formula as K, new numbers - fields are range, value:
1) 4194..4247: 25.2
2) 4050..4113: 24.3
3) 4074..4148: 25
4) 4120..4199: 25.3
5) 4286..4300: 22.3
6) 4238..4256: 23.6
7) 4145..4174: 25.2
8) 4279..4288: 21.7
